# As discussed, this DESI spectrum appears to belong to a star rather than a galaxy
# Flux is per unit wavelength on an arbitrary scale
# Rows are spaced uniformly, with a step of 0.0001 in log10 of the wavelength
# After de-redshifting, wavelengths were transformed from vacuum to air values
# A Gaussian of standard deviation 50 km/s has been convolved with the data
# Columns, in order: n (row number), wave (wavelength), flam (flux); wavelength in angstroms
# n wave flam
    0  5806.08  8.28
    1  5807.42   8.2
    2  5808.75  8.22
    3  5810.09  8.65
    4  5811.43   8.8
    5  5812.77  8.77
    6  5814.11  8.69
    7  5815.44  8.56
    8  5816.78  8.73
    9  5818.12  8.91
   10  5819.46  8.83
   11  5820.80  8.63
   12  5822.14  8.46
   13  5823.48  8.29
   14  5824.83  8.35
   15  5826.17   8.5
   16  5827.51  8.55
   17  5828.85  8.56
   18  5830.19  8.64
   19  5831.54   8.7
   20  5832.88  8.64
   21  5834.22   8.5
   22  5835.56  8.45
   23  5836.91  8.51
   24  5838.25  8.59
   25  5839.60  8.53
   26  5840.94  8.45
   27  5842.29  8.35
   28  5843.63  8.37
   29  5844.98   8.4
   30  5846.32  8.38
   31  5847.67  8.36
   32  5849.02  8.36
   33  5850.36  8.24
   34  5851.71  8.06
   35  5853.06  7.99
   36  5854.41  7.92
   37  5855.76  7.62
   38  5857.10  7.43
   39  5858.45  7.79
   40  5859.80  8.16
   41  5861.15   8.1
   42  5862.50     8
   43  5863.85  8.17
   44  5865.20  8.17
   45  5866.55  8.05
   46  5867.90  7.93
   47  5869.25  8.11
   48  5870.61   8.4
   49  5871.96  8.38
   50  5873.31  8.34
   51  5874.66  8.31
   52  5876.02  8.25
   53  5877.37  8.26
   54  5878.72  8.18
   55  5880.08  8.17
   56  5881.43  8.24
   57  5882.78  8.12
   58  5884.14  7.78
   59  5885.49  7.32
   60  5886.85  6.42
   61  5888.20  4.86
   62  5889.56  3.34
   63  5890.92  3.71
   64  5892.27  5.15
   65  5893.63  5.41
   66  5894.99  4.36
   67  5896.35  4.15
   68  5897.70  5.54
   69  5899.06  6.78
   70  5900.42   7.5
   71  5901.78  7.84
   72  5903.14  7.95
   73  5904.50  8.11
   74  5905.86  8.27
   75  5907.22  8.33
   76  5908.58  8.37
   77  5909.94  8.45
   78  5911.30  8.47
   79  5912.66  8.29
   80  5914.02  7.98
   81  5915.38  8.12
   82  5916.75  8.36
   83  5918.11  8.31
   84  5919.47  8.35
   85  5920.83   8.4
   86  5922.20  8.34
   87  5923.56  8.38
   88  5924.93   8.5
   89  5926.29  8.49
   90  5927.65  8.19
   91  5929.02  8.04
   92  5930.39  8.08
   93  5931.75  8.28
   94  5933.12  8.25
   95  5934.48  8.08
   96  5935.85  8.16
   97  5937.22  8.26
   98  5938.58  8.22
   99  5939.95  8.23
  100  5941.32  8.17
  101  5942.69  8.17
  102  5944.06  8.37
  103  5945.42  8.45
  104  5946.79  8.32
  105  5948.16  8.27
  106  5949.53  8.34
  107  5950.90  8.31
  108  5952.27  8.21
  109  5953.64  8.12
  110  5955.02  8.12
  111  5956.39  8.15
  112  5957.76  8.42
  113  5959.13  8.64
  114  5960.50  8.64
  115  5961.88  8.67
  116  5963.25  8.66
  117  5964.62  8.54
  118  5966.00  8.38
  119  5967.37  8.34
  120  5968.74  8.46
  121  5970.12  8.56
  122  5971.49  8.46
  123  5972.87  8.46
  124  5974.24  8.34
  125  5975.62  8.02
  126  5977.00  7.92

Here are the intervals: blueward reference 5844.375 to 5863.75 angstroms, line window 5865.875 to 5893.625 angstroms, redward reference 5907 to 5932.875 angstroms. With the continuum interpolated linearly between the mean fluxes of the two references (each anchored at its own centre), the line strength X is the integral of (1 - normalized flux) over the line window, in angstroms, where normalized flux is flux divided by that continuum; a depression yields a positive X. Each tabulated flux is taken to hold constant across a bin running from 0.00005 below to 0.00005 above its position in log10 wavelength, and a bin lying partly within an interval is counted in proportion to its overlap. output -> 3.17 angstroms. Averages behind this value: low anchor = 8.06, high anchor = 8.3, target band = 7.22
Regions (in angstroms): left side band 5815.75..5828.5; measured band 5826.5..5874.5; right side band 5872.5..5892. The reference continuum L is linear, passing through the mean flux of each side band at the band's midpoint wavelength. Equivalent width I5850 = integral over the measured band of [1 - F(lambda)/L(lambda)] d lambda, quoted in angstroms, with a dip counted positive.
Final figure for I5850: -2.5 angstroms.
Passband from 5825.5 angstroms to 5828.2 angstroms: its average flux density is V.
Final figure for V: 8.54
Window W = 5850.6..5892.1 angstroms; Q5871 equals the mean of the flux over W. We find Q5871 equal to 7.56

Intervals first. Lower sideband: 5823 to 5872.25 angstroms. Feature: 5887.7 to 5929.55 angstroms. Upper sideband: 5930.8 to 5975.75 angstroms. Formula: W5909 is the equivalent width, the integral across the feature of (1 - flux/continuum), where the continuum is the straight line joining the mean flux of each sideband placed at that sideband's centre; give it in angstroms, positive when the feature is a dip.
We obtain 5.4 angstroms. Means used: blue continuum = 8.27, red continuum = 8.34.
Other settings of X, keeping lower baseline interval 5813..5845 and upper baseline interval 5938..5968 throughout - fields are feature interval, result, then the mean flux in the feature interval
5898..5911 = 0.8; 7.9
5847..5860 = 0.8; 7.99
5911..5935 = 0.4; 8.27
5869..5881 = 0.3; 8.27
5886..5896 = 4.3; 4.77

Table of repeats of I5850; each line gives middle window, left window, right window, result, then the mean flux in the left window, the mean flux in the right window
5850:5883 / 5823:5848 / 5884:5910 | -3.0 angstroms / 8.48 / 6.41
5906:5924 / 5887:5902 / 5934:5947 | -4.7 angstroms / 5.29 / 8.24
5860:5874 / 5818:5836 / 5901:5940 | 0.4 angstroms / 8.56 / 8.24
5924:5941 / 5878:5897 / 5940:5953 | -1.0 angstroms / 6.09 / 8.29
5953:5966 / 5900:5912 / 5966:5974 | -0.1 angstroms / 8.16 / 8.45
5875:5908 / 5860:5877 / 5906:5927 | 5.9 angstroms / 8.18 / 8.34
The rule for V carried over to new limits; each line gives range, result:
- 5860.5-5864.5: 8.09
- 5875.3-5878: 8.24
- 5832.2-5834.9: 8.6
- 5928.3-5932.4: 8.12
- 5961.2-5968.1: 8.53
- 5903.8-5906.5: 8.18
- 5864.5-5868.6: 8.06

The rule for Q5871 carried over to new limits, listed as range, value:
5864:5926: 7.48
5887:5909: 6.21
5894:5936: 7.81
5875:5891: 7.03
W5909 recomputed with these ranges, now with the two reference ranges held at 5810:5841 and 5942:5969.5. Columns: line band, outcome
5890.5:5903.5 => 4.1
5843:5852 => 0.3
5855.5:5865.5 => 0.7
